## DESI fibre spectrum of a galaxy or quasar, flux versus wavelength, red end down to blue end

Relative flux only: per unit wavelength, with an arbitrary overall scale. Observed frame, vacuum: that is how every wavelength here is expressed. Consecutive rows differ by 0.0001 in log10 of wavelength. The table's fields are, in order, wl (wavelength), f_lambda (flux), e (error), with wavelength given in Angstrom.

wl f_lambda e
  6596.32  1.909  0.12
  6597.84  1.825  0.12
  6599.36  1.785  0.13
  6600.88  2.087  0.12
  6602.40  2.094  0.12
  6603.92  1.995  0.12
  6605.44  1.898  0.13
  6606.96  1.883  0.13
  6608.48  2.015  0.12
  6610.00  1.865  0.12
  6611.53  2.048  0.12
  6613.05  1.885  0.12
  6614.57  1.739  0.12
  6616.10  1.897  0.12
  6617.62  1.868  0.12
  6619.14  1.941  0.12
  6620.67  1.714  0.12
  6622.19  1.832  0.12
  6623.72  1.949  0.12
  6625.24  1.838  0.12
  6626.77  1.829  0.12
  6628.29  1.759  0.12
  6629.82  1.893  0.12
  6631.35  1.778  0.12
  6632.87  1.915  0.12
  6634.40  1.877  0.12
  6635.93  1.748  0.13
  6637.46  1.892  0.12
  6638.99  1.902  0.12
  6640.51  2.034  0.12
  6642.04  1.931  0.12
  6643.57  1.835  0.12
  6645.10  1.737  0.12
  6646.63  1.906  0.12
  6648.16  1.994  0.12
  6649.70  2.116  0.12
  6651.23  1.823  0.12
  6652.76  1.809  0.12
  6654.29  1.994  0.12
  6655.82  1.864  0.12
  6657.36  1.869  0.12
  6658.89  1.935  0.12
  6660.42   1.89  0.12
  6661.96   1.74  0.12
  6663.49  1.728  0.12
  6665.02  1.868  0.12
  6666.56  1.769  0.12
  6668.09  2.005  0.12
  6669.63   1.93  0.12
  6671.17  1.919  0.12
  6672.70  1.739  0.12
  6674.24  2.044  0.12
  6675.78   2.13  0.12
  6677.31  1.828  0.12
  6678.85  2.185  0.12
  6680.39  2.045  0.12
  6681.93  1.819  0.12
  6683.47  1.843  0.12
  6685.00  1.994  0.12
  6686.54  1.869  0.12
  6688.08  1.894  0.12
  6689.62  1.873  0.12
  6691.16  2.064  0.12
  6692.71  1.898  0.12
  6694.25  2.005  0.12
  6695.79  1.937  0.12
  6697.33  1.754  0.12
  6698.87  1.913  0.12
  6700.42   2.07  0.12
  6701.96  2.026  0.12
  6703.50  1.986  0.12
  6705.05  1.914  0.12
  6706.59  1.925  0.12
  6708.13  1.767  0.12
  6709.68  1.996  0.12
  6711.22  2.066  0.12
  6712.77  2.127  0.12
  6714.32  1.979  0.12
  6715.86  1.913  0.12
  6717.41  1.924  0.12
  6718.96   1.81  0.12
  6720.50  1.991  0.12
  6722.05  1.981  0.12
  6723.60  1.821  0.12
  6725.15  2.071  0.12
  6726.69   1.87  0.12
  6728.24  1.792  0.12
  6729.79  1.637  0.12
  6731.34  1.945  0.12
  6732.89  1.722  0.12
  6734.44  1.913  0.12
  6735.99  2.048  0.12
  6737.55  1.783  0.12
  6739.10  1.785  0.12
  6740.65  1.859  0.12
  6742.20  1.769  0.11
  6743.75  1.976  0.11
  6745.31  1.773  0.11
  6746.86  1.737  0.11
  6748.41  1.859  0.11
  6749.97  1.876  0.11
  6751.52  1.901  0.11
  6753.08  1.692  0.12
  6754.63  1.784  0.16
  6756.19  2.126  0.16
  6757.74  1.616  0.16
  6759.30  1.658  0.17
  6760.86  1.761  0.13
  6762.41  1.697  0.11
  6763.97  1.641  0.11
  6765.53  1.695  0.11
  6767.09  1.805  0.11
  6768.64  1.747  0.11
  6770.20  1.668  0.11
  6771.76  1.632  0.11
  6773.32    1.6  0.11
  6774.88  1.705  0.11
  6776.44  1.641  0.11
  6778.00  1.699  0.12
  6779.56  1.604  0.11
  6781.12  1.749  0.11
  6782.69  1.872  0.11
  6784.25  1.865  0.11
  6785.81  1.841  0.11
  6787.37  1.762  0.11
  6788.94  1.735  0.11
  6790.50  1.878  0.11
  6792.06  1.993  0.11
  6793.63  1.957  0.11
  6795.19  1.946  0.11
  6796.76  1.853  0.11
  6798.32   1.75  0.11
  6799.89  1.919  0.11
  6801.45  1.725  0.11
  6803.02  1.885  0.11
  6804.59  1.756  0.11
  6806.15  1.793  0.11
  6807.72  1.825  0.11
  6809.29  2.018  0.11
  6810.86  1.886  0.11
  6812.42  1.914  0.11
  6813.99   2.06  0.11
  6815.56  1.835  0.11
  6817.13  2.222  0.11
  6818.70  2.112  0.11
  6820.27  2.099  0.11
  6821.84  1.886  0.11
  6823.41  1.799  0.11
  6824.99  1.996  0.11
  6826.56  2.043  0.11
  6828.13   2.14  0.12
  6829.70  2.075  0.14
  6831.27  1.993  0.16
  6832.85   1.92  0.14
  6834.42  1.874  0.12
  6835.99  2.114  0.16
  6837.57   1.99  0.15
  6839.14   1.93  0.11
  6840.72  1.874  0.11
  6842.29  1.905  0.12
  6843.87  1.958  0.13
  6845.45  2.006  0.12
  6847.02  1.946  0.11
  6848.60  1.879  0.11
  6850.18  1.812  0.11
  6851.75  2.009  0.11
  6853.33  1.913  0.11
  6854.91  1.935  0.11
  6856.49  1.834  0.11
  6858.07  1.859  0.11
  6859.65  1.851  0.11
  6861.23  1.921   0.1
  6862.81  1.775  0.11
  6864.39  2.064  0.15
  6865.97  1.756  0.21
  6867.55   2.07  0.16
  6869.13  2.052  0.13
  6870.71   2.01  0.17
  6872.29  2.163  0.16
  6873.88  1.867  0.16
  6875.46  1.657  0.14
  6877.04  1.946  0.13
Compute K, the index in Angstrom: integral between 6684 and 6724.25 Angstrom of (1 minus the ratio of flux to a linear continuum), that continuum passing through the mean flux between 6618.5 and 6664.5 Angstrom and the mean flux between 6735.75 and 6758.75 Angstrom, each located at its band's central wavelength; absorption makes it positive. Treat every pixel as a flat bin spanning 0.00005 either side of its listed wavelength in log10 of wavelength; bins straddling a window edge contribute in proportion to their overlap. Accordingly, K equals -2.1 Angstrom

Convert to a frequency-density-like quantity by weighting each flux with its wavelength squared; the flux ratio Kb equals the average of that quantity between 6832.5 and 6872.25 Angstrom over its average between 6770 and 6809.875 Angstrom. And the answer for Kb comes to 1.10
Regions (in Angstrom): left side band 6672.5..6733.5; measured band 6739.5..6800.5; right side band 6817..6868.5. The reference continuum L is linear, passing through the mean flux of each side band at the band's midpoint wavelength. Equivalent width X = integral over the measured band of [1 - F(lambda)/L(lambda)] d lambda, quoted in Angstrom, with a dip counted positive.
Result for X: 4.9 Angstrom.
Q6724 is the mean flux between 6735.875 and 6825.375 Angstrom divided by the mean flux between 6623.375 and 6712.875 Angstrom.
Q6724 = 0.96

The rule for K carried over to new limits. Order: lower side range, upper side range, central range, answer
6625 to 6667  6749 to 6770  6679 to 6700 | -1.1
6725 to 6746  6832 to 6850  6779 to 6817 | 0.9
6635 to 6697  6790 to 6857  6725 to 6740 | 0.6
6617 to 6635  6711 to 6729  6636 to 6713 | -1.0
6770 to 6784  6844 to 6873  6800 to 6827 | -1.9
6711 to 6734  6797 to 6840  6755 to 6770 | 1.4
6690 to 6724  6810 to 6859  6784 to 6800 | 0.8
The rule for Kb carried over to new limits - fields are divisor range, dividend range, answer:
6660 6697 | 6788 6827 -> 1.04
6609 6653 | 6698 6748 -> 1.04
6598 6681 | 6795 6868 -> 1.08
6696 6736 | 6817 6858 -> 1.06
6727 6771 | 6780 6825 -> 1.07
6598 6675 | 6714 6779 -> 0.99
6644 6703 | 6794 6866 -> 1.05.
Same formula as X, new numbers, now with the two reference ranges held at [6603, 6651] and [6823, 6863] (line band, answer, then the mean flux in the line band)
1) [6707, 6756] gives 0.85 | 1.88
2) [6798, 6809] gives 0.63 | 1.82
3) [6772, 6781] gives 1.25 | 1.66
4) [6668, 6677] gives -0.25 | 1.95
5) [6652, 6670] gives 0.29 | 1.87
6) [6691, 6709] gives -0.28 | 1.93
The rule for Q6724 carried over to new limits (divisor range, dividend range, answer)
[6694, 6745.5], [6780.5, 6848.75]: 1.01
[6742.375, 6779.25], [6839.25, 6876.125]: 1.10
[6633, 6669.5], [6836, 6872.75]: 1.03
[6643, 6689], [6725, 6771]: 0.95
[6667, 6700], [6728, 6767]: 0.93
